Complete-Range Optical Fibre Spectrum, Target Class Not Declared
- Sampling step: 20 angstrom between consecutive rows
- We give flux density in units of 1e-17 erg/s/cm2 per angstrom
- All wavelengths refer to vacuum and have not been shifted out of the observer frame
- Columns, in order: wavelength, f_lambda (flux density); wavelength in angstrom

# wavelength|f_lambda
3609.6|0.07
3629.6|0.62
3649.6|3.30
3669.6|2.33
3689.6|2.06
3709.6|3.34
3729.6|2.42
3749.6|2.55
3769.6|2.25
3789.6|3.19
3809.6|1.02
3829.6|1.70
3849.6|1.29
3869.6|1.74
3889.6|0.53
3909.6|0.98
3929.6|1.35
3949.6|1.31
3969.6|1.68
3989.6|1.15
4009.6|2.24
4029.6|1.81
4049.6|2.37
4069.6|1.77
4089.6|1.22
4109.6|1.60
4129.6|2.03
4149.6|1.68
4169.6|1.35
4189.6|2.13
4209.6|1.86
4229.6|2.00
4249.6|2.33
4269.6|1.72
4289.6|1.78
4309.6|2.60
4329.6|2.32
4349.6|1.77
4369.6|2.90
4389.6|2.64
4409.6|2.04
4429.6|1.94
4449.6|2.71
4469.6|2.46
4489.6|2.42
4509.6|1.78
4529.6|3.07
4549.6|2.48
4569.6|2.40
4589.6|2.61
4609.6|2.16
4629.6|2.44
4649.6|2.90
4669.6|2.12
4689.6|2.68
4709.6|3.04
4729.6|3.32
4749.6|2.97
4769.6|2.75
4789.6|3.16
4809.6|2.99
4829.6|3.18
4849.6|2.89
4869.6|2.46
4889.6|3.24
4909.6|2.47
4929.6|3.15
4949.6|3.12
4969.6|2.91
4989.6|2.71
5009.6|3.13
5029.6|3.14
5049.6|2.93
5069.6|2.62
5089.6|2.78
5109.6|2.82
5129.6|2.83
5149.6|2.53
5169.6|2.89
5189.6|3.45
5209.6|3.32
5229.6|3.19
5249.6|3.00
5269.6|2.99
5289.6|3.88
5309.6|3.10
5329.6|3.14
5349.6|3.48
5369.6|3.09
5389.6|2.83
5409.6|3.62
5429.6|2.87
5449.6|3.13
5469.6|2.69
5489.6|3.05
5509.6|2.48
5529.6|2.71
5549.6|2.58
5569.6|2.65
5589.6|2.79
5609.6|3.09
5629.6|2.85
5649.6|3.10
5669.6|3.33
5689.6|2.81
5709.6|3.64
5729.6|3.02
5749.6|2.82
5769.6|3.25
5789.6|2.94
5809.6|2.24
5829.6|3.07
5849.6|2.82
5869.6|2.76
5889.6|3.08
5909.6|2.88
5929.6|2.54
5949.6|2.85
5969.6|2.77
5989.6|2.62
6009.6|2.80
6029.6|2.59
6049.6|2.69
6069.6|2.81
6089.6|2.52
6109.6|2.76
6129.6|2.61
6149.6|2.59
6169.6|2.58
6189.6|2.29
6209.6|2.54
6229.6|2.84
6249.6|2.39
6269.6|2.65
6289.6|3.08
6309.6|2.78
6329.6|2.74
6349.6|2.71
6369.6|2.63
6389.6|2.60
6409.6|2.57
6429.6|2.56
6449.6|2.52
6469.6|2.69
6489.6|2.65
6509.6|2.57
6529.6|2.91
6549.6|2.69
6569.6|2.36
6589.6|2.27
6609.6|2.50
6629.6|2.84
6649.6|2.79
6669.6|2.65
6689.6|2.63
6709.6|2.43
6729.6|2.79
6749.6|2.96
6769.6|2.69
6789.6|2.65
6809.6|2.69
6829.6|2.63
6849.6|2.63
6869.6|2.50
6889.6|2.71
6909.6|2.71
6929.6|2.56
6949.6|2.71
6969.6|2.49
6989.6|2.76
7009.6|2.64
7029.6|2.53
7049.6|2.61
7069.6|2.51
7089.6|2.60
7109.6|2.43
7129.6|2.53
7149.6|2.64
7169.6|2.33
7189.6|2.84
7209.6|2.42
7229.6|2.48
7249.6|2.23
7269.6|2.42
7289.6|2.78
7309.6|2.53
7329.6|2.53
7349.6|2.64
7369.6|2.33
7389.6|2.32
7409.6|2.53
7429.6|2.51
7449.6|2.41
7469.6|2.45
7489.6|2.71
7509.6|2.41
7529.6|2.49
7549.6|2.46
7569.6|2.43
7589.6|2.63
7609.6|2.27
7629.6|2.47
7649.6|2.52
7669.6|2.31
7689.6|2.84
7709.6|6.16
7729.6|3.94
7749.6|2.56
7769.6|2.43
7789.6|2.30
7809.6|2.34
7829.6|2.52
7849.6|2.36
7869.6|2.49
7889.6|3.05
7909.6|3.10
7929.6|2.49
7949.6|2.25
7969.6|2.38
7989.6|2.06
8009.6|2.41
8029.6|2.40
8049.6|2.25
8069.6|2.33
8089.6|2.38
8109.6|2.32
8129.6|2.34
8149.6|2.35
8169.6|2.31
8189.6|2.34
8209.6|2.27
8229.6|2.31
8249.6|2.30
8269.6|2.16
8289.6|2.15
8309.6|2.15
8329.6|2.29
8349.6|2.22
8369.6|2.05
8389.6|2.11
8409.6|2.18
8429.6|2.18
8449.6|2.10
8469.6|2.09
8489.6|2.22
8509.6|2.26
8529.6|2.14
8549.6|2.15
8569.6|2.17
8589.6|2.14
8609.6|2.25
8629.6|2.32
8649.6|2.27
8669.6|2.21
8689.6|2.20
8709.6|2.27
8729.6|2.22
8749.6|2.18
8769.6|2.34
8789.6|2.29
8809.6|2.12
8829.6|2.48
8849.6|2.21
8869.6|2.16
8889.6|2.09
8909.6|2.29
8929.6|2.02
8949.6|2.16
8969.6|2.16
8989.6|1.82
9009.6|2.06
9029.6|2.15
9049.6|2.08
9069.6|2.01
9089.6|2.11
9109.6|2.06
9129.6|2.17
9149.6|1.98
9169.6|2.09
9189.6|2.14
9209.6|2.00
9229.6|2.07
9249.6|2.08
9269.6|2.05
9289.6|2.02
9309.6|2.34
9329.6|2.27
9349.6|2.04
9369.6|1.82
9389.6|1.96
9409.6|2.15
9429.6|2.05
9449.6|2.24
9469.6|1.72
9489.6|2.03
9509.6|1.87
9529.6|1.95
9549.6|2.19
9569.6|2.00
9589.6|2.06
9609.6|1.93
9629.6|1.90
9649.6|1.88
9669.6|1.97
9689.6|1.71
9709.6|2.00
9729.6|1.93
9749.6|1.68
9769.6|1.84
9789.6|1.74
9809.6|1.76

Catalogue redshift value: 0.17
